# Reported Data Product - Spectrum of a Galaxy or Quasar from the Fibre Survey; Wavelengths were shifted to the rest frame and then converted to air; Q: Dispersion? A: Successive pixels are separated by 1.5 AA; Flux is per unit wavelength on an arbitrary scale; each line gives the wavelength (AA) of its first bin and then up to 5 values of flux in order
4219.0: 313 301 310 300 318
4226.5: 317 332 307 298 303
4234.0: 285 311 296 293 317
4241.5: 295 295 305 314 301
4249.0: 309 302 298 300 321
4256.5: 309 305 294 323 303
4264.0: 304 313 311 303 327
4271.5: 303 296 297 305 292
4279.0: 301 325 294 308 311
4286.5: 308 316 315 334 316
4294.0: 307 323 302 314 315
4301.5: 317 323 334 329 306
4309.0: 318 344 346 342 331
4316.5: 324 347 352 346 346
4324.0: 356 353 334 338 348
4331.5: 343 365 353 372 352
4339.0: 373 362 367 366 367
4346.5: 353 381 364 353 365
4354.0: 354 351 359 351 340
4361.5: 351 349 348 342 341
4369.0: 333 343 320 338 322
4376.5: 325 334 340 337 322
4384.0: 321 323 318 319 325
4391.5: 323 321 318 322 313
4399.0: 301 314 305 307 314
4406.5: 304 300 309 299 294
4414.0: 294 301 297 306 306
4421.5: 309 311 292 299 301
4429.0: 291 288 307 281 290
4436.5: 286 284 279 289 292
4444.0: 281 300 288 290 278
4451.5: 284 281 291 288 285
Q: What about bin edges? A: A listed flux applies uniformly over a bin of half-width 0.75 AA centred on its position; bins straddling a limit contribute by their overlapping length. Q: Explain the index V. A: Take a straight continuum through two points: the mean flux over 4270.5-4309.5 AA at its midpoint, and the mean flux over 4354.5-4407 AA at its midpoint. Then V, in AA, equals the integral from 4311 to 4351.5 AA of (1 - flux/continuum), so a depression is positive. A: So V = -4.2 AA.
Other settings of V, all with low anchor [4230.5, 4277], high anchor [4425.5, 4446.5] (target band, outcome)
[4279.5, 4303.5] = -1.0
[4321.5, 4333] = -1.8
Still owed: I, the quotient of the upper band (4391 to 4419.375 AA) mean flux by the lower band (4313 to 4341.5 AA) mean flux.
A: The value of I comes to 0.88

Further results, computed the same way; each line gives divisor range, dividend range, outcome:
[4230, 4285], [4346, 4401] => 1.10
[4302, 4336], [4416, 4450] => 0.86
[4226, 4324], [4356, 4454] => 0.99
